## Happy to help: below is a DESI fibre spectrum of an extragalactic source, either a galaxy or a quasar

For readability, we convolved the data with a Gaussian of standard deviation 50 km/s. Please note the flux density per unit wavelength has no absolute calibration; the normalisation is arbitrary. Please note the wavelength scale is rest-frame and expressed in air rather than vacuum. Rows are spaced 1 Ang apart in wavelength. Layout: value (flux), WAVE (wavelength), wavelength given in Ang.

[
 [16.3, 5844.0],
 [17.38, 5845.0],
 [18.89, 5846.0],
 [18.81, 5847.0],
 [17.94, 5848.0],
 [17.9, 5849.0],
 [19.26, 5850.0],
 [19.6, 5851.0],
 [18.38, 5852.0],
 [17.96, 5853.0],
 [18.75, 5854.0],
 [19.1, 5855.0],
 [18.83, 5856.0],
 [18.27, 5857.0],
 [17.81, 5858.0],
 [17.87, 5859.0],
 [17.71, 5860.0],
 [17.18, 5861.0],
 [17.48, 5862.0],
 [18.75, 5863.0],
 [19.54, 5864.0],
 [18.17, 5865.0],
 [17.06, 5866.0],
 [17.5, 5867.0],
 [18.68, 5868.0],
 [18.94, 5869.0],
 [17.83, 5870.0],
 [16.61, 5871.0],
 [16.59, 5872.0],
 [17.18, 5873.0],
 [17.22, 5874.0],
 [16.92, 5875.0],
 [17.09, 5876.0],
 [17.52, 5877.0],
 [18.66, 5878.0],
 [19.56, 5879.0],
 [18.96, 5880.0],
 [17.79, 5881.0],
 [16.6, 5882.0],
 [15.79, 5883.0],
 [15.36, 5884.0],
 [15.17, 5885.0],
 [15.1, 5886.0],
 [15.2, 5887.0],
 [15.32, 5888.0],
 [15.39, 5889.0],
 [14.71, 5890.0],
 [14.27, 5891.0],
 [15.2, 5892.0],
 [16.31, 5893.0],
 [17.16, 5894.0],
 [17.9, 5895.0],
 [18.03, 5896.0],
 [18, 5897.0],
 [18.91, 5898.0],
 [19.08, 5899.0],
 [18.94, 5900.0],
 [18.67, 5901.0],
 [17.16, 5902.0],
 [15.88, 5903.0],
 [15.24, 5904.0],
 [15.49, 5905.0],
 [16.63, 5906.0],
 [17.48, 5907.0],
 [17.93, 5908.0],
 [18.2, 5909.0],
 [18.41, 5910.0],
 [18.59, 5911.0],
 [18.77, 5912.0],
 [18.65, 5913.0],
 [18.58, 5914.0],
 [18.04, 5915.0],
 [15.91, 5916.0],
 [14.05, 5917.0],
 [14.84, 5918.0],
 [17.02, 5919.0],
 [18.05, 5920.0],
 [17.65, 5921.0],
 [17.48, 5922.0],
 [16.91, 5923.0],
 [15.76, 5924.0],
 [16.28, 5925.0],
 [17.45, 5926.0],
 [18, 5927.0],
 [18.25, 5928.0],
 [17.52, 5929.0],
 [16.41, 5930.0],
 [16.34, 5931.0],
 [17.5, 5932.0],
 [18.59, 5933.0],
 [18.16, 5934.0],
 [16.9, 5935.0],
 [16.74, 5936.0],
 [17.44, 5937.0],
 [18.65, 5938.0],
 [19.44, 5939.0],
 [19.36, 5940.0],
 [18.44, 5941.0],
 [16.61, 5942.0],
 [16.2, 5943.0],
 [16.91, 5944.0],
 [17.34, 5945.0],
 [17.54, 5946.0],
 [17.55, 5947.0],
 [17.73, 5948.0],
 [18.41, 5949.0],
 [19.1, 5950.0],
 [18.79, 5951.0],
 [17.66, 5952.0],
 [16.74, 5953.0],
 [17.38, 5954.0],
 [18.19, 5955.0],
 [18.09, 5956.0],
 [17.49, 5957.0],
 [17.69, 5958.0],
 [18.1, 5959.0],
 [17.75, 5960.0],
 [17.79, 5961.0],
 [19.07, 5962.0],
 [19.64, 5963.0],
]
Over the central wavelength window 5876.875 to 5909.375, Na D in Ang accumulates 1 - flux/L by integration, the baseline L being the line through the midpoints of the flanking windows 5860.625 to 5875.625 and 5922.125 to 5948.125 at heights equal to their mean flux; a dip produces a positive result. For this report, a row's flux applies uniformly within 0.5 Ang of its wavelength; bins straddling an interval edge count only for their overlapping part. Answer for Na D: 1.3 Ang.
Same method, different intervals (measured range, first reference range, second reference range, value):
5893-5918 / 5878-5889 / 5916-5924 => -1.50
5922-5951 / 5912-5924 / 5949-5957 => -0.06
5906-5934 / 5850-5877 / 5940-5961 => 0.72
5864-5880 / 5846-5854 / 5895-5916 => 0.41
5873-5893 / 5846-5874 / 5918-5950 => 1.68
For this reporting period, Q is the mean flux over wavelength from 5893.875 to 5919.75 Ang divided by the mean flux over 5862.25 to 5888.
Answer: 1.01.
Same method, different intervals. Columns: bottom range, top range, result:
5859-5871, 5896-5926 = 0.96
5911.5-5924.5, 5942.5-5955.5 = 1.04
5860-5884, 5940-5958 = 1.00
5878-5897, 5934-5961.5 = 1.08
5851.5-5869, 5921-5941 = 0.96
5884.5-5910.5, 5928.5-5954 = 1.05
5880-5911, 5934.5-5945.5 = 1.05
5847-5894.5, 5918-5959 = 1.01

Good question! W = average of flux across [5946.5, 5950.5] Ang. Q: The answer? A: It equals 18.2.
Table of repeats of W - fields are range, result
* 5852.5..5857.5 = 18.6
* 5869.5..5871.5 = 17.2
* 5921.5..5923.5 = 17.2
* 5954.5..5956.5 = 18.1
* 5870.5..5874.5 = 16.9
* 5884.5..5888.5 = 15.2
